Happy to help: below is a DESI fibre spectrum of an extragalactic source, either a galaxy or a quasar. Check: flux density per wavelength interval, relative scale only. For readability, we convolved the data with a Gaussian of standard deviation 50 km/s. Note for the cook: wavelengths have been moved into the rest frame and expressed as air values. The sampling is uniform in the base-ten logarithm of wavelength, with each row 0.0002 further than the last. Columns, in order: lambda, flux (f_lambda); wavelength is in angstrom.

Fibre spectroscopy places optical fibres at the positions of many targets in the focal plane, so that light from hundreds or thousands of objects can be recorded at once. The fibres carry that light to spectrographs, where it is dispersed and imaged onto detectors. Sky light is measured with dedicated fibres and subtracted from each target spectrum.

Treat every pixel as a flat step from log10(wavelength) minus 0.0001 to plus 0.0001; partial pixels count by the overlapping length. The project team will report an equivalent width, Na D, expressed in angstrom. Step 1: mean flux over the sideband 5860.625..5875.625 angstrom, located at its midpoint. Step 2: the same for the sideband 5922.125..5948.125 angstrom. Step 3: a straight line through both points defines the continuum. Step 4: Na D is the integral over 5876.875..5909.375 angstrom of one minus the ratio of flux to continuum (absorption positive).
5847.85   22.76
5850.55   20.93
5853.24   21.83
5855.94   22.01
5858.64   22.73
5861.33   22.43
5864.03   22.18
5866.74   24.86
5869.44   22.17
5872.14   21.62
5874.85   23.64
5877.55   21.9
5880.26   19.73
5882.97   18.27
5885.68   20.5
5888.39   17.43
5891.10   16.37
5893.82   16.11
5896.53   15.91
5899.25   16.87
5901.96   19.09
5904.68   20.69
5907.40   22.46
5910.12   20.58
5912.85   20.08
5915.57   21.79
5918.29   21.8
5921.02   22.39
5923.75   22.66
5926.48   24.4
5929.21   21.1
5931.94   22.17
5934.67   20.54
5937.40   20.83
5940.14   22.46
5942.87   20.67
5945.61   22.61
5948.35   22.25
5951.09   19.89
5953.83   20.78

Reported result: 5.4 angstrom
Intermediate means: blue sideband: 22.8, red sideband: 22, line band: 18.7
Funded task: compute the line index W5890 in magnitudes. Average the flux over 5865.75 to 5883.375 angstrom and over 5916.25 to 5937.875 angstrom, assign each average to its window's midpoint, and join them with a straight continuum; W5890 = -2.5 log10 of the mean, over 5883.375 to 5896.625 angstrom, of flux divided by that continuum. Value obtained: 0.246 mag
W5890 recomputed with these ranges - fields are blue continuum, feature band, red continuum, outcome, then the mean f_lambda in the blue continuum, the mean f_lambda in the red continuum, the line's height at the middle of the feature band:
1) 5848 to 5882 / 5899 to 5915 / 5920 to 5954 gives 0.09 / 22.1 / 21.8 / 21.9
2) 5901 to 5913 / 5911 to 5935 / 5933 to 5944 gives -0.05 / 20.7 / 21.2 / 20.9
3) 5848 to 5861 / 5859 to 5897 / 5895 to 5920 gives 0.04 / 22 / 19.9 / 21.1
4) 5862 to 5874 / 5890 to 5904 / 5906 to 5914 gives 0.25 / 22.7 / 21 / 21.6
